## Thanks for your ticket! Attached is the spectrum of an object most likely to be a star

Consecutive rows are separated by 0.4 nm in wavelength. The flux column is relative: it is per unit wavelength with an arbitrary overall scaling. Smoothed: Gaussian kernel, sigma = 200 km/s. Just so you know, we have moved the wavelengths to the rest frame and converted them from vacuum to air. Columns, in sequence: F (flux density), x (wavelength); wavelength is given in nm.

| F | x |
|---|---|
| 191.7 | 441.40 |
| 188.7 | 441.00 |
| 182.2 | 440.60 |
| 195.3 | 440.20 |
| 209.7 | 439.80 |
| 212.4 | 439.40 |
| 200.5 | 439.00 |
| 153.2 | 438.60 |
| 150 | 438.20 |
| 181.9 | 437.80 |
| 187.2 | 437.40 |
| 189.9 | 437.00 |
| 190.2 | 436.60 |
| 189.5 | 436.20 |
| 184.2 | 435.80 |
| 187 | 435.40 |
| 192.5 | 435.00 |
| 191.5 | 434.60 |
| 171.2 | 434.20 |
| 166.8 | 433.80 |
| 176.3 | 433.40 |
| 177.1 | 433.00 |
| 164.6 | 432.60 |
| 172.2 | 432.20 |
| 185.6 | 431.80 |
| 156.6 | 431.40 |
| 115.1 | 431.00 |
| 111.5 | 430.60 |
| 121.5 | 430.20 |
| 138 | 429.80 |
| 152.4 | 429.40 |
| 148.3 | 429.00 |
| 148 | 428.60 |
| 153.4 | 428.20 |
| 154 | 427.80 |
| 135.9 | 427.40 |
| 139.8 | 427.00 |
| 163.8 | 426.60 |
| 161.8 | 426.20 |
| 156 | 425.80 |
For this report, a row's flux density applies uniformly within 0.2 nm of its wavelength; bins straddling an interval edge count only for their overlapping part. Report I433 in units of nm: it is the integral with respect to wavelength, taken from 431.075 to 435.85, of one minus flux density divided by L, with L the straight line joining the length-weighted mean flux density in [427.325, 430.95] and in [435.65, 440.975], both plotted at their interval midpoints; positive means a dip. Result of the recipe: -0.40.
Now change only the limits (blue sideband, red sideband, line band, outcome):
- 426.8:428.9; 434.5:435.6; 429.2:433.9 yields 0.46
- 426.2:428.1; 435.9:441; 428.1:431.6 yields 0.46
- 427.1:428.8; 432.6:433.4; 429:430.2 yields 0.11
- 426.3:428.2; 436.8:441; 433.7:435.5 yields -0.10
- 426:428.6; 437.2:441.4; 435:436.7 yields -0.11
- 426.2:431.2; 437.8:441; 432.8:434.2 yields -0.10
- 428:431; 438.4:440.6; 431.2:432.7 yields -0.19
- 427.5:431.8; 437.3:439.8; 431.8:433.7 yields -0.21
